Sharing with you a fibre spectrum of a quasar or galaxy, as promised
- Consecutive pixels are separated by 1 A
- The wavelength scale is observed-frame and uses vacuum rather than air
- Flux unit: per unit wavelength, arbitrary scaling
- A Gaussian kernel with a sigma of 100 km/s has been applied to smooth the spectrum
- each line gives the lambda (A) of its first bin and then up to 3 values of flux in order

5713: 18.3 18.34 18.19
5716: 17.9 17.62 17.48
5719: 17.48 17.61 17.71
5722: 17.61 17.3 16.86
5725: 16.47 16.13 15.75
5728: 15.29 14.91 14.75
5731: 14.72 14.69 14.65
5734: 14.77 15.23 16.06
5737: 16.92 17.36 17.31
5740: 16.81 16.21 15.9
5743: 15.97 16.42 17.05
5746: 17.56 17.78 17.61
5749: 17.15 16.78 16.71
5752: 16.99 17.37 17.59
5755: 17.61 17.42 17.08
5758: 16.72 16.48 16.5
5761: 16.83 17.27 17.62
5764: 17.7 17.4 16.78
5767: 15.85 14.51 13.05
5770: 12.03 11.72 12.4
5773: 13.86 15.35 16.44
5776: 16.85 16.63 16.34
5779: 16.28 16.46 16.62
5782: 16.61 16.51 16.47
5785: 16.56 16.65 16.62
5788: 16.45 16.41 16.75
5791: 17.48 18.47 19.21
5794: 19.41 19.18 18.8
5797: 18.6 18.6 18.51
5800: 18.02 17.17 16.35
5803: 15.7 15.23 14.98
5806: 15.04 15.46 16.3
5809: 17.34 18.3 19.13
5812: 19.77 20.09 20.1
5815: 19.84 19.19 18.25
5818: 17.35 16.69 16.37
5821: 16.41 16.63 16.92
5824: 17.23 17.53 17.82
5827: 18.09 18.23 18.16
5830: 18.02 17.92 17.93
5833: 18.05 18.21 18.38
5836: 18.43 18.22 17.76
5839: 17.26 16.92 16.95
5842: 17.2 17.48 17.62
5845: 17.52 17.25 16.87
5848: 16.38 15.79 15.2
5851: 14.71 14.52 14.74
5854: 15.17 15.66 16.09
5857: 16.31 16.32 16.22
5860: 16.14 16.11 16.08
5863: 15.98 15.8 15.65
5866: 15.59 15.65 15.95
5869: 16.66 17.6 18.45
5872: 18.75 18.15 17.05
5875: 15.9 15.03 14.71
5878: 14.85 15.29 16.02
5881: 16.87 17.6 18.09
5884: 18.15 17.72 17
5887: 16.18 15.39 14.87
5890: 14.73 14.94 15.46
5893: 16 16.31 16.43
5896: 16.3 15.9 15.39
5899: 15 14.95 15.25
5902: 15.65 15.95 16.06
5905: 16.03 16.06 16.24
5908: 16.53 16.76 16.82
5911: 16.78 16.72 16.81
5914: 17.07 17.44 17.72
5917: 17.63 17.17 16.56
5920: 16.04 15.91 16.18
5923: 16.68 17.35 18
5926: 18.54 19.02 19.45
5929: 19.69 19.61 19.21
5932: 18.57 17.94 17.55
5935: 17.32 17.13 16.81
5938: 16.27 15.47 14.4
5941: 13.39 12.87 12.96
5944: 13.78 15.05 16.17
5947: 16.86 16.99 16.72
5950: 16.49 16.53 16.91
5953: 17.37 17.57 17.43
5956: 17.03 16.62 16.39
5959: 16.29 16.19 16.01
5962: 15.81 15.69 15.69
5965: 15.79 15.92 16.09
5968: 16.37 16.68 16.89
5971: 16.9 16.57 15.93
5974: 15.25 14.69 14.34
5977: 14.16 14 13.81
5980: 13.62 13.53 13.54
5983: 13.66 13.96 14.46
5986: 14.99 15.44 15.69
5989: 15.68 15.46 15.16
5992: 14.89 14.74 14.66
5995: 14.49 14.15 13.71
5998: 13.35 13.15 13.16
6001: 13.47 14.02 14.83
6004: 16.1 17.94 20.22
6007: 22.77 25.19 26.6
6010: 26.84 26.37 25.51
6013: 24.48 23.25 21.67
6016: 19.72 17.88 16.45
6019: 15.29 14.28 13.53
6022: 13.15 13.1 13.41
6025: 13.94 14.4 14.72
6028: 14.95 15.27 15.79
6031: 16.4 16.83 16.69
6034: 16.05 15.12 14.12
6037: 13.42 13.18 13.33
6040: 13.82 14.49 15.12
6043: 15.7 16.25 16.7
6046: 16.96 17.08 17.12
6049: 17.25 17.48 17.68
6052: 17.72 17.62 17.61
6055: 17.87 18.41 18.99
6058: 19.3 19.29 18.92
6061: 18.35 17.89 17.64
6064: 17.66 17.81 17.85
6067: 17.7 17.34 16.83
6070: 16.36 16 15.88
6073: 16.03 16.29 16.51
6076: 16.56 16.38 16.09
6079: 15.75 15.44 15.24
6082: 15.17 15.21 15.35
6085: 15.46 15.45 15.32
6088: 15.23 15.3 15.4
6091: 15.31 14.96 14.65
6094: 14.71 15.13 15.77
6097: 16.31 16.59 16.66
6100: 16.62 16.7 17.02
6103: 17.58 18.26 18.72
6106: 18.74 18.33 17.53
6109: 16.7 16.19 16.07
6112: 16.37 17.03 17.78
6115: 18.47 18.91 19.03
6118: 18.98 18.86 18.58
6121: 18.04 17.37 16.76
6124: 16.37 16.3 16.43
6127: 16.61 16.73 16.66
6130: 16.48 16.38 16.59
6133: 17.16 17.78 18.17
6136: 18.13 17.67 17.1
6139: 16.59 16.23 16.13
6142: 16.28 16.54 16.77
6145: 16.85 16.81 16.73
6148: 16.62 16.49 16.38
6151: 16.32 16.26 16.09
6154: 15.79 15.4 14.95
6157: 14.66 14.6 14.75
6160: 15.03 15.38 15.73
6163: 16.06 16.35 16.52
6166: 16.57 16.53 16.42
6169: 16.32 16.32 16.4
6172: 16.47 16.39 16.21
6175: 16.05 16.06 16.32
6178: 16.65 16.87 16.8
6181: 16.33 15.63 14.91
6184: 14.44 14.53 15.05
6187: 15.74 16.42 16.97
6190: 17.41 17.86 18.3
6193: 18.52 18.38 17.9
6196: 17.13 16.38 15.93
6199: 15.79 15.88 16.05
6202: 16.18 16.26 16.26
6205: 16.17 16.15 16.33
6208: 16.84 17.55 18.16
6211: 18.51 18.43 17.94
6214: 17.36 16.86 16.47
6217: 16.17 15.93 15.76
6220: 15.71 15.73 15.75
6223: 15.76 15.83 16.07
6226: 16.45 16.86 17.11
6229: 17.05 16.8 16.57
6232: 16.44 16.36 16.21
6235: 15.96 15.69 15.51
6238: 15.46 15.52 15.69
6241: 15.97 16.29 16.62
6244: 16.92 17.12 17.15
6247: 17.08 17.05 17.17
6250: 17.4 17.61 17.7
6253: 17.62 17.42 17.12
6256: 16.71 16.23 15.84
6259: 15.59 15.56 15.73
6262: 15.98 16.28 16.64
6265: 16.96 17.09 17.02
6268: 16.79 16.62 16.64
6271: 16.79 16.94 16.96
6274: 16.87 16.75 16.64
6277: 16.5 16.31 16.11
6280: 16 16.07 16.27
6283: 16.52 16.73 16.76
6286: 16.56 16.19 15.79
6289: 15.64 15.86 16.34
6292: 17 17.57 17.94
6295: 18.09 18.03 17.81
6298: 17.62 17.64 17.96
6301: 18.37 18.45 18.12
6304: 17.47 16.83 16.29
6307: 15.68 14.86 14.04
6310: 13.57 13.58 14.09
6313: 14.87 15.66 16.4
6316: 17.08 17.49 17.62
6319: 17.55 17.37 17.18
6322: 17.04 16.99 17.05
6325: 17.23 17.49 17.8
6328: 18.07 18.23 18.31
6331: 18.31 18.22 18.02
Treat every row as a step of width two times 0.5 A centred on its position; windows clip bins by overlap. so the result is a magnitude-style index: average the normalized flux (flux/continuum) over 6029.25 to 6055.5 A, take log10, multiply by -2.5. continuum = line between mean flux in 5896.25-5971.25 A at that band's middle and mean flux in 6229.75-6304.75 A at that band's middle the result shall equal 0.04 mag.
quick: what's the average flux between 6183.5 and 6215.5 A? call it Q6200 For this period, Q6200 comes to 16.8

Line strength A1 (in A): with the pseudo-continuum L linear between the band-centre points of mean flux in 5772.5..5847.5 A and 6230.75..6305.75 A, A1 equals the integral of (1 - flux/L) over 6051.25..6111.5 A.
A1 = 0.94 A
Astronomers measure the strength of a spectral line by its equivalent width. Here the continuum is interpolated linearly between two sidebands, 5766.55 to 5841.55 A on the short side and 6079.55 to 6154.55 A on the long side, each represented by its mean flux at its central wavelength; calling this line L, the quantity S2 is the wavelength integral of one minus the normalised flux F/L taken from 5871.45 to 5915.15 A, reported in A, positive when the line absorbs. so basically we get 1.8 A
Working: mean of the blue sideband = 17.1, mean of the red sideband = 16.7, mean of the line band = 16.2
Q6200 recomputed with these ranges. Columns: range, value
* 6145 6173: 16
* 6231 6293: 16.5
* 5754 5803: 16.6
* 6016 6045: 15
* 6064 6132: 16.6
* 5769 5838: 17.1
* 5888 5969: 16.4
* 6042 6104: 16.6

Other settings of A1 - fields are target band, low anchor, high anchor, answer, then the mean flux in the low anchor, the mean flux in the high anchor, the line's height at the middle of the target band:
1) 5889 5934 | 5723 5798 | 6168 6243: -0.9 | 16.4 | 16.4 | 16.4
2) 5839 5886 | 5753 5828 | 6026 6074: 1.1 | 16.9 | 16.6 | 16.8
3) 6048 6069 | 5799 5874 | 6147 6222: -1.7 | 17.1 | 16.4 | 16.6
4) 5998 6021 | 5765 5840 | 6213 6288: -3.4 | 17.1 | 16.5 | 16.8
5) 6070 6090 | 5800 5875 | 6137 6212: 1.0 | 17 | 16.4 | 16.6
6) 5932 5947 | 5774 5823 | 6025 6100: 1.0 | 17.3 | 16.2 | 16.7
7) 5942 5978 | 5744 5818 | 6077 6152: 1.7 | 16.9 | 16.7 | 16.8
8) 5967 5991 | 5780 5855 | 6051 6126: 2.9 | 17.3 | 16.9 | 17.1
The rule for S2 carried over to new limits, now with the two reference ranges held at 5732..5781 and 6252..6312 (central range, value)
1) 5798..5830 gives -2.5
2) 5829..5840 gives -1.1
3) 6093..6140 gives -2.0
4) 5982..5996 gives 1.4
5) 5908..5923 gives -0.4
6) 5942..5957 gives 0.2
